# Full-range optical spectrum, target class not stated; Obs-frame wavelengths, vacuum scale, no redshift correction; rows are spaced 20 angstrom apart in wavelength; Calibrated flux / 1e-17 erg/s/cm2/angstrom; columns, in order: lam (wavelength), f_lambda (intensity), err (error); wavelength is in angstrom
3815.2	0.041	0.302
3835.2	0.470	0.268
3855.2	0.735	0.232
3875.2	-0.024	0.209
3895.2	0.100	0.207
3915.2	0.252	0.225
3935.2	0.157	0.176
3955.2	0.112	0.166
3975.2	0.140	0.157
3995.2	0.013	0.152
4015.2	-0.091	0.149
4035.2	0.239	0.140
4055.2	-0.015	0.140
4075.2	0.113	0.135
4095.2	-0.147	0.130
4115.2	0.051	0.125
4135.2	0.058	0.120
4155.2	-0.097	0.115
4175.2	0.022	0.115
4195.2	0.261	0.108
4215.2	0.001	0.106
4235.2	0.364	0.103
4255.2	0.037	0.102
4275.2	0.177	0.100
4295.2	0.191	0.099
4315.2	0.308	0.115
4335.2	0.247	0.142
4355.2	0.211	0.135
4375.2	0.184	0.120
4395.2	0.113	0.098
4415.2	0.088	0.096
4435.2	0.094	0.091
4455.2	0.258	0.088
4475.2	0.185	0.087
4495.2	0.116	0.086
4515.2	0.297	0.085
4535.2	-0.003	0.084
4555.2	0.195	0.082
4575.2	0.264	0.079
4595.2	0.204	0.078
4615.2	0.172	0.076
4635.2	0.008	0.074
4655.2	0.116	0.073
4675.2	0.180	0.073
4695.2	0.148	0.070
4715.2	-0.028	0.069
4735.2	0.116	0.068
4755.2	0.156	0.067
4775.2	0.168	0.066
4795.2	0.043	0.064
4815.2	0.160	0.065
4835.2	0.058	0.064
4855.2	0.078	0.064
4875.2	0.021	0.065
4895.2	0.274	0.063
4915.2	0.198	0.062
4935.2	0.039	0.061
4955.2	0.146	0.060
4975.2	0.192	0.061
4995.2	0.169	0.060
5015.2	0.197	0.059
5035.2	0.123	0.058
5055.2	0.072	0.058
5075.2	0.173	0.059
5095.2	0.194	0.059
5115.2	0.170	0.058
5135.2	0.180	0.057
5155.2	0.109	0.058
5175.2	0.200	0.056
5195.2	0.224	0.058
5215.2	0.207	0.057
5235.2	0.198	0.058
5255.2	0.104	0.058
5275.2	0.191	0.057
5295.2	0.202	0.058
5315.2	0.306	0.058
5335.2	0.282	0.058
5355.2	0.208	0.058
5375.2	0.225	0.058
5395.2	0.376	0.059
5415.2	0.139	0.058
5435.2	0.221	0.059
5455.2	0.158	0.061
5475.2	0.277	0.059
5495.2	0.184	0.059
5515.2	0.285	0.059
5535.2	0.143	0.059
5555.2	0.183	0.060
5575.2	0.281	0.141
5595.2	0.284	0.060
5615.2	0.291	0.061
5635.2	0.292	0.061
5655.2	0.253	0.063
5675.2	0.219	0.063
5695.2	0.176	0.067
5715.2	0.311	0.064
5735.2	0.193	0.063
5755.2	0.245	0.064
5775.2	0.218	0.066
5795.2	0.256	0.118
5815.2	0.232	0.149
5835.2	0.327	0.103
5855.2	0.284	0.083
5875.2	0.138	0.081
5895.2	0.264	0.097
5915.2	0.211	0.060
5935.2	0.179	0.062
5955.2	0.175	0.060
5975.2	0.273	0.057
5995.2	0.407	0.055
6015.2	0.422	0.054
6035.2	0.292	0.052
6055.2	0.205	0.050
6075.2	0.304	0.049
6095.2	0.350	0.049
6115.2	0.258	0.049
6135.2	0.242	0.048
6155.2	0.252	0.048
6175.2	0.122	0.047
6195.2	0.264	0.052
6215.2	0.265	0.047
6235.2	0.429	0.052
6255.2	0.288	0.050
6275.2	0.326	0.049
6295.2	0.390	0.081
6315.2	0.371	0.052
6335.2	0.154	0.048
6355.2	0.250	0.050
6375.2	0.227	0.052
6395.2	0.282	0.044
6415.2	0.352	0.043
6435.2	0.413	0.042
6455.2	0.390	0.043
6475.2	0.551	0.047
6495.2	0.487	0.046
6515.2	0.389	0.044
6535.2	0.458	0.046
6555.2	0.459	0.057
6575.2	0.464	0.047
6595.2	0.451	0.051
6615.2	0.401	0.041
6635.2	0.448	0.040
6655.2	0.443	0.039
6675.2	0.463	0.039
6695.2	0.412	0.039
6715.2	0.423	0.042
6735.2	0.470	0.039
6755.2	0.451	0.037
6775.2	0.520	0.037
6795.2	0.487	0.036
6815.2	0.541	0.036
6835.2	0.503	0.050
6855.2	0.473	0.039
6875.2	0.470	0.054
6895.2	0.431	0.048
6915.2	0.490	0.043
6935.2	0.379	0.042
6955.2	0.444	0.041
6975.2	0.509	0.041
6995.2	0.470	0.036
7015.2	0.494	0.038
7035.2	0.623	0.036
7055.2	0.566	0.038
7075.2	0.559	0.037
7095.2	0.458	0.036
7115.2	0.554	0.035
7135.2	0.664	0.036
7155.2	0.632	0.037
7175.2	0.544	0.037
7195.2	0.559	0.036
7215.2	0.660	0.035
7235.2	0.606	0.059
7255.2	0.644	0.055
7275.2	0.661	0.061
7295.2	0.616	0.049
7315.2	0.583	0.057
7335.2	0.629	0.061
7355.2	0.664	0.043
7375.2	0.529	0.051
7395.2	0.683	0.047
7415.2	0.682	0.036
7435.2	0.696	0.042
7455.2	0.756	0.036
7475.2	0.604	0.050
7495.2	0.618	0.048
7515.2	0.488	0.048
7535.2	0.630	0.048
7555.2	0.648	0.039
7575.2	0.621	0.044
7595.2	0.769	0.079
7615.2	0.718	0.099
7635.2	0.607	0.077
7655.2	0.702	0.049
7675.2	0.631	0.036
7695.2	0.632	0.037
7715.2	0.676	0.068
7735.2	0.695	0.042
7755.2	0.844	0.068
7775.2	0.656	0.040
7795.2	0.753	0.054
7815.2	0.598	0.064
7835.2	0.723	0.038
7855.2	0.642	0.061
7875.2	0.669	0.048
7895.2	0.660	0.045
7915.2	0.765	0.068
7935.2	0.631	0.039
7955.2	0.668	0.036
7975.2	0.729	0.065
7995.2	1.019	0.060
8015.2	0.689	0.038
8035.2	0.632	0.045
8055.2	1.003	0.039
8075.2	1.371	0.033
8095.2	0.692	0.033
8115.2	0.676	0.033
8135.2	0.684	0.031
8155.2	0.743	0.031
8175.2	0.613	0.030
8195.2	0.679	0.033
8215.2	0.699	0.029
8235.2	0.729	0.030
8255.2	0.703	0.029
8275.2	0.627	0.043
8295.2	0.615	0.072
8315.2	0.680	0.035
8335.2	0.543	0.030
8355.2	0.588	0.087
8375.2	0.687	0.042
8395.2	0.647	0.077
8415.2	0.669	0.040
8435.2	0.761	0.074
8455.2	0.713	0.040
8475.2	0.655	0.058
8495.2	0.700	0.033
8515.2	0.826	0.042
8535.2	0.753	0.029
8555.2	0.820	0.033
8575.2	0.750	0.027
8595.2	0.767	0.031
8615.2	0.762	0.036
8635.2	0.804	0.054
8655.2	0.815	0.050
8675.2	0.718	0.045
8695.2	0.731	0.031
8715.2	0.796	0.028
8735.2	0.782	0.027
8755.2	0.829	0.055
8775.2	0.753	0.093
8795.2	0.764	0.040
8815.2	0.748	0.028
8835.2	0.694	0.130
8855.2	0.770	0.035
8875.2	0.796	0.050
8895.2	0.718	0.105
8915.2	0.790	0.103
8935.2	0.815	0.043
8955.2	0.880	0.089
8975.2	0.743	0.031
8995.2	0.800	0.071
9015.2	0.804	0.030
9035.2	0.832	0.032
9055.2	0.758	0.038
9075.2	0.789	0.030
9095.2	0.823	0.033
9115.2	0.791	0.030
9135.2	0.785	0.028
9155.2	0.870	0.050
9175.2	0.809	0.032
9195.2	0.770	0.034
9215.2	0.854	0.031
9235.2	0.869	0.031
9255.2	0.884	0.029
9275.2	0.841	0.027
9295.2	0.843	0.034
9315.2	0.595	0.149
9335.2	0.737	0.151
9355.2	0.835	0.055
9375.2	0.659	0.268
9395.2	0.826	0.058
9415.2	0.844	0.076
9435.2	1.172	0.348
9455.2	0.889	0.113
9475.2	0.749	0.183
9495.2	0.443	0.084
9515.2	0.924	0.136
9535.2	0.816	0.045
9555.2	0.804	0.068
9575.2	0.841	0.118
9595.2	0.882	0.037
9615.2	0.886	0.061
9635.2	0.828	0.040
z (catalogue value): 0.61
